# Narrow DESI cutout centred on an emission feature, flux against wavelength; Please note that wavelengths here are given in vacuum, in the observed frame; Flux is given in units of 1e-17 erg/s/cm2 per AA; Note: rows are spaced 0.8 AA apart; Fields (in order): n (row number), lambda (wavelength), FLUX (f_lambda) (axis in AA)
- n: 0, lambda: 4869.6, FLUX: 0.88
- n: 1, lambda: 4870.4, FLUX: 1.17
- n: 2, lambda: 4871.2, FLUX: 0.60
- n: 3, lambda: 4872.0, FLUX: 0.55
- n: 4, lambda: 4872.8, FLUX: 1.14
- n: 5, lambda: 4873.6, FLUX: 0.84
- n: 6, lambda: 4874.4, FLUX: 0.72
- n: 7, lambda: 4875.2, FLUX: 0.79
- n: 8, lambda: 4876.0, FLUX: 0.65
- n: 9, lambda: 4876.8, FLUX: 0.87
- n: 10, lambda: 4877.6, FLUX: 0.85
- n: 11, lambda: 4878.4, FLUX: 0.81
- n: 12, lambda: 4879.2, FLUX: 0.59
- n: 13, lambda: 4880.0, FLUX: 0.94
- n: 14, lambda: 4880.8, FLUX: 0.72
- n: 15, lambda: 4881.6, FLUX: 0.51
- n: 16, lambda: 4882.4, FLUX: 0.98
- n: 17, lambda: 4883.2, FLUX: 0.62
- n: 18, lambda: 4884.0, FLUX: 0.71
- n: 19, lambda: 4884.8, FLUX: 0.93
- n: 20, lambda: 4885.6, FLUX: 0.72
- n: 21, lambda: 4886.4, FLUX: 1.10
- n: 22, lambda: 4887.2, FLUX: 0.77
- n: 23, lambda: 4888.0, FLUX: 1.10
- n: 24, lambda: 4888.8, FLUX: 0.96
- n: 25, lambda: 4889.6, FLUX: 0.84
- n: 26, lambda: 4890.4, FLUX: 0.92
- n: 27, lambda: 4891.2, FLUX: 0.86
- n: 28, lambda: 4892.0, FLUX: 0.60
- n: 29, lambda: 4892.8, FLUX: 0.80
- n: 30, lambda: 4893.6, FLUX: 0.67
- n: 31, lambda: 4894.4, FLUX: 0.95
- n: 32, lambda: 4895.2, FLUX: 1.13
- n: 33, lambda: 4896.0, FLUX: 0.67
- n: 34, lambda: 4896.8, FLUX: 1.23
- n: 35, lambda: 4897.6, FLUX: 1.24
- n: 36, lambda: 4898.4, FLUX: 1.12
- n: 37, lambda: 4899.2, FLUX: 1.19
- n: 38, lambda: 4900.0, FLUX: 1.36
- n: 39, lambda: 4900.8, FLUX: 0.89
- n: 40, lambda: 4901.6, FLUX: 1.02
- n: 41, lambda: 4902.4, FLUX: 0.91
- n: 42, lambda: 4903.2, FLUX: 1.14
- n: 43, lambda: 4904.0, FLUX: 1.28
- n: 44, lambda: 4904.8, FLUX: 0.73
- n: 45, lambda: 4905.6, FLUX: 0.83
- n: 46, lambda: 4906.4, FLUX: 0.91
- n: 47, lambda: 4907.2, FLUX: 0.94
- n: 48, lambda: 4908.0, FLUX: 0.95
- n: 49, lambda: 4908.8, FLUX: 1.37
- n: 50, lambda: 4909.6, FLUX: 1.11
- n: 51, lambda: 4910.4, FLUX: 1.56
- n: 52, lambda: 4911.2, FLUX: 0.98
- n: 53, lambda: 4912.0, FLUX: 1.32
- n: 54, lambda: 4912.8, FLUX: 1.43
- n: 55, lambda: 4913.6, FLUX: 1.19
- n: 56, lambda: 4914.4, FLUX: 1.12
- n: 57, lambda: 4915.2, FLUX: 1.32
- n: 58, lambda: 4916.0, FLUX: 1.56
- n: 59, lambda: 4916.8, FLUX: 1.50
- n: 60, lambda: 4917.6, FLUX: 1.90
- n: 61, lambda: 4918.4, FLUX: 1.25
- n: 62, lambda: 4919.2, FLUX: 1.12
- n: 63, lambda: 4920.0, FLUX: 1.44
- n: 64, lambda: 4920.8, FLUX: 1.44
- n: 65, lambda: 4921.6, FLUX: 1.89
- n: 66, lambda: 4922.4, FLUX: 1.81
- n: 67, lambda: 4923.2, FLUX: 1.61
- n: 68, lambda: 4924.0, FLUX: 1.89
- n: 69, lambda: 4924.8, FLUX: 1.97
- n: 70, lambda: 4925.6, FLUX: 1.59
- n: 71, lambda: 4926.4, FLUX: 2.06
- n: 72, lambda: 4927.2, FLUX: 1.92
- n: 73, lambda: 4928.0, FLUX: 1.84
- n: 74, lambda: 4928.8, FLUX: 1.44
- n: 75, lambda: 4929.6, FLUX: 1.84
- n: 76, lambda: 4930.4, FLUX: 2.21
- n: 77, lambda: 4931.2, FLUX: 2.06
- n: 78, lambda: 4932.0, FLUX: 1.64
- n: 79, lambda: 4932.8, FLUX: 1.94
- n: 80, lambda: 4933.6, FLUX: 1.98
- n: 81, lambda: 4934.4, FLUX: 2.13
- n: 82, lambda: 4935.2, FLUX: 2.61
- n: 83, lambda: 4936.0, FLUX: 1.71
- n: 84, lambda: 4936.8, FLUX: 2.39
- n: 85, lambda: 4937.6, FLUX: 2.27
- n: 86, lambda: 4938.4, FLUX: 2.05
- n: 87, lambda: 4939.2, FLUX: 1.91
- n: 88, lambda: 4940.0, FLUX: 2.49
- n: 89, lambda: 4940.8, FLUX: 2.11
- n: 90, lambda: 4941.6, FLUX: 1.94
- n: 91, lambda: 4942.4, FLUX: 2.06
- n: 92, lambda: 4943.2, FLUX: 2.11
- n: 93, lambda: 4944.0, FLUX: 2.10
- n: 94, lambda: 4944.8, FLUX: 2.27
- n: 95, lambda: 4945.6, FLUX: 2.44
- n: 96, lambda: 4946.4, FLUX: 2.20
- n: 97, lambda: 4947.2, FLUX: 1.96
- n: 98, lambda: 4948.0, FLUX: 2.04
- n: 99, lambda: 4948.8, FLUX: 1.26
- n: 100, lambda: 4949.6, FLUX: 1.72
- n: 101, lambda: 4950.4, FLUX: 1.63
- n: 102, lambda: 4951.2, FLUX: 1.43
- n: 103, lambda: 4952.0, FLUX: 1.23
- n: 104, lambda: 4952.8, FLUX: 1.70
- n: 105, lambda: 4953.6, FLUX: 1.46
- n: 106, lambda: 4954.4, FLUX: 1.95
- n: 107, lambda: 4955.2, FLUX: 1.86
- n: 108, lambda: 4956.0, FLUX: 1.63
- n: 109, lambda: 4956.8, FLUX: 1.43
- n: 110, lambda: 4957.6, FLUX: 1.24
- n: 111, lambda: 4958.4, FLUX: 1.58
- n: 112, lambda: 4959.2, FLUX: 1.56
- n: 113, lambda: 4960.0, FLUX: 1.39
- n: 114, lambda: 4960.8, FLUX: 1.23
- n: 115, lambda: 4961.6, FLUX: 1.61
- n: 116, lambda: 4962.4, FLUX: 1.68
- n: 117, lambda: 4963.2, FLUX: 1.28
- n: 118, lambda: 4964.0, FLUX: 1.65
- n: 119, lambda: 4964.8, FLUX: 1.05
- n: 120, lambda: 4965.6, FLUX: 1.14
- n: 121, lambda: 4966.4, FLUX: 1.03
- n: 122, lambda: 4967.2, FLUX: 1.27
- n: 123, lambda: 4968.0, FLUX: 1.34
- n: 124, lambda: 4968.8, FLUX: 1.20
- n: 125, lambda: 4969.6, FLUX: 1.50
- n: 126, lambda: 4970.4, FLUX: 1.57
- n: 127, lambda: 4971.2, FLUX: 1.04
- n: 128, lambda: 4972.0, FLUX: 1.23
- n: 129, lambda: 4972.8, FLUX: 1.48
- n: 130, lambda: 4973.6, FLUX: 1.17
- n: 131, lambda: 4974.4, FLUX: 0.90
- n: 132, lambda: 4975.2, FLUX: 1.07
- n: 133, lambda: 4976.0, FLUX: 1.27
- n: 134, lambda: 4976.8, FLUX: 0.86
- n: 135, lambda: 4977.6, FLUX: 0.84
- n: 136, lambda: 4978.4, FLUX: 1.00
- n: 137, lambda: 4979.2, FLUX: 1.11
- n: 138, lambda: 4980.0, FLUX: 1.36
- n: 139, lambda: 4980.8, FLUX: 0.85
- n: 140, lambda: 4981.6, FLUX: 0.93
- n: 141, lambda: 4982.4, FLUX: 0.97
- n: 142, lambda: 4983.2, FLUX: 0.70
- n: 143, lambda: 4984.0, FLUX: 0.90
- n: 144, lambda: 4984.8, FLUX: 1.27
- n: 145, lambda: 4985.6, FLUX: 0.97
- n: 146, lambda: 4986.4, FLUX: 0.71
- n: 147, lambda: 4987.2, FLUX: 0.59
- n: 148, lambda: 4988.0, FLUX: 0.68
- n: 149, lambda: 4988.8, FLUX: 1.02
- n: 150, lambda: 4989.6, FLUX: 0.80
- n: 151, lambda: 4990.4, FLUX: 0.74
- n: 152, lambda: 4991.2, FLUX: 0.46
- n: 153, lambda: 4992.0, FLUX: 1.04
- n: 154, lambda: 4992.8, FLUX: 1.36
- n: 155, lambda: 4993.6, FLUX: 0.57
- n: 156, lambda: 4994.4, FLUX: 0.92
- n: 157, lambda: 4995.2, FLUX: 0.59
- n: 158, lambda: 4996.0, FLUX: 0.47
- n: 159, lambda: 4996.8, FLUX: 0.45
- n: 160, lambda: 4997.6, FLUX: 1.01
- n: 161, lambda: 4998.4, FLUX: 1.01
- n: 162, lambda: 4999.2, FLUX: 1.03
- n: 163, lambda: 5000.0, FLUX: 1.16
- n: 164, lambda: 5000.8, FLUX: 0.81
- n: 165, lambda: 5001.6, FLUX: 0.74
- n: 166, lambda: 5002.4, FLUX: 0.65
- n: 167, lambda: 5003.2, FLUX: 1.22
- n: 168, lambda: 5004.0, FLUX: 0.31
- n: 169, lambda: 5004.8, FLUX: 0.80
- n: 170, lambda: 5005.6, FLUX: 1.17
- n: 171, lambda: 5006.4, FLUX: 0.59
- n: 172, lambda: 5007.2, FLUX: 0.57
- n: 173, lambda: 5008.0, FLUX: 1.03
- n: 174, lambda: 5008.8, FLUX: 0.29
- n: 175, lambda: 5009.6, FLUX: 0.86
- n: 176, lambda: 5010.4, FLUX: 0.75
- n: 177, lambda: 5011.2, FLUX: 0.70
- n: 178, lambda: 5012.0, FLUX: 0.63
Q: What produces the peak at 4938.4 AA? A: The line C IV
